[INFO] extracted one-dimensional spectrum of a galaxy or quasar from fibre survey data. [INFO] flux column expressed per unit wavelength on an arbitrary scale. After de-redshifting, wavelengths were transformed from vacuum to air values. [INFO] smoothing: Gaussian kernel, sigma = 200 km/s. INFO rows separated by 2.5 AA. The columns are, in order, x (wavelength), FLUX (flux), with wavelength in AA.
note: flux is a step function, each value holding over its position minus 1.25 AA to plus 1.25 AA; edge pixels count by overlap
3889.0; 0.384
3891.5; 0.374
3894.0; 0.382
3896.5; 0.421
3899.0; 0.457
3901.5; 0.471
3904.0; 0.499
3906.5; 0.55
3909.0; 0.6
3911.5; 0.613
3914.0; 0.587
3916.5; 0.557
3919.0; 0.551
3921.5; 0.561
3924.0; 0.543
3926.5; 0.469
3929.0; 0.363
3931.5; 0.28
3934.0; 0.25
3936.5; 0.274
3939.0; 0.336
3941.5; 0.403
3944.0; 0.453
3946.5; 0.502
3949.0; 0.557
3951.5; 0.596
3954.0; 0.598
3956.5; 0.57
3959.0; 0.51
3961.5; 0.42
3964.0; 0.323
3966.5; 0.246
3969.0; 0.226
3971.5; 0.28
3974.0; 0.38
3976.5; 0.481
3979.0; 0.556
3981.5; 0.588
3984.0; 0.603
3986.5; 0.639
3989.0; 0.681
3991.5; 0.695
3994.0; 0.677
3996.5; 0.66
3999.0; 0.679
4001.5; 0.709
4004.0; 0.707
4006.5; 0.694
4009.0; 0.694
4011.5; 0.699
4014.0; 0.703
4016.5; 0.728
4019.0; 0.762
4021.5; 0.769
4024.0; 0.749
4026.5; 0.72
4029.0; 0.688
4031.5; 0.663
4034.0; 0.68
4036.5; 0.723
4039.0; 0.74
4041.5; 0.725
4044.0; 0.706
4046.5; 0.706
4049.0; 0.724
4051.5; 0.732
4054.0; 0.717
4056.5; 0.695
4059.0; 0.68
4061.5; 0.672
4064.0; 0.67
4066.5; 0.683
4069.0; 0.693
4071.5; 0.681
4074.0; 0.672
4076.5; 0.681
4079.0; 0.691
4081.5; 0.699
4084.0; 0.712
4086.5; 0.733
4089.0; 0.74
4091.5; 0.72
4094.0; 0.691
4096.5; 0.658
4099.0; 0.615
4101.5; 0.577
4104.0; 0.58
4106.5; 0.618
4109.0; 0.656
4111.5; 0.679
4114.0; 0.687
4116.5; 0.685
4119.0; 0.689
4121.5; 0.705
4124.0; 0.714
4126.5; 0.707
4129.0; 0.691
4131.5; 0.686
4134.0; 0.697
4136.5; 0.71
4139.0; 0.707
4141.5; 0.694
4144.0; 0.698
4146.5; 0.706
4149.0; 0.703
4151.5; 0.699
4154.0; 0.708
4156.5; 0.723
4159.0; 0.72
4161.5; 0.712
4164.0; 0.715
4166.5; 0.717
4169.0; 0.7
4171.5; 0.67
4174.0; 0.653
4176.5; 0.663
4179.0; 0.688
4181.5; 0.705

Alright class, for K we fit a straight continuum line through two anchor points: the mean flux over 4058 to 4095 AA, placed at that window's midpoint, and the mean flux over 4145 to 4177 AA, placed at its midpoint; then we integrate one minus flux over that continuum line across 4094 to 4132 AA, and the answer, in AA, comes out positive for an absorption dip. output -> 1.8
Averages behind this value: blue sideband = 0.695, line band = 0.664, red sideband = 0.7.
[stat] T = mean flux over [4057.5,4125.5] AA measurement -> 0.677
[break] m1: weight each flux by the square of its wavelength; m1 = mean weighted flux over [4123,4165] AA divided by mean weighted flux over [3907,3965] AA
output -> 1.64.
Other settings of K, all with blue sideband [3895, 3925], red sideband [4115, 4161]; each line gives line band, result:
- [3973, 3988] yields 1.0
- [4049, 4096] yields -3.2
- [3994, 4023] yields -4.9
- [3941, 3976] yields 8.2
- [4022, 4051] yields -4.0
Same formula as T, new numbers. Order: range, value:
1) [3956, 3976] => 0.366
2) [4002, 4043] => 0.715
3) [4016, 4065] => 0.712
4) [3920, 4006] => 0.496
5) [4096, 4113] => 0.626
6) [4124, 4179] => 0.699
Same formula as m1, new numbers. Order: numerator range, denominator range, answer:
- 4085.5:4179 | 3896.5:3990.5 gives 1.59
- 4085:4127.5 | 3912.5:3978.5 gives 1.67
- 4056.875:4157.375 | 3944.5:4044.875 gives 1.19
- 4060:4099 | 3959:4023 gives 1.23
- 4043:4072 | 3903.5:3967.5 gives 1.58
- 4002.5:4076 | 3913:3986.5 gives 1.63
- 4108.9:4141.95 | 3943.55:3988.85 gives 1.57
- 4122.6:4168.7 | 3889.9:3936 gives 1.69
